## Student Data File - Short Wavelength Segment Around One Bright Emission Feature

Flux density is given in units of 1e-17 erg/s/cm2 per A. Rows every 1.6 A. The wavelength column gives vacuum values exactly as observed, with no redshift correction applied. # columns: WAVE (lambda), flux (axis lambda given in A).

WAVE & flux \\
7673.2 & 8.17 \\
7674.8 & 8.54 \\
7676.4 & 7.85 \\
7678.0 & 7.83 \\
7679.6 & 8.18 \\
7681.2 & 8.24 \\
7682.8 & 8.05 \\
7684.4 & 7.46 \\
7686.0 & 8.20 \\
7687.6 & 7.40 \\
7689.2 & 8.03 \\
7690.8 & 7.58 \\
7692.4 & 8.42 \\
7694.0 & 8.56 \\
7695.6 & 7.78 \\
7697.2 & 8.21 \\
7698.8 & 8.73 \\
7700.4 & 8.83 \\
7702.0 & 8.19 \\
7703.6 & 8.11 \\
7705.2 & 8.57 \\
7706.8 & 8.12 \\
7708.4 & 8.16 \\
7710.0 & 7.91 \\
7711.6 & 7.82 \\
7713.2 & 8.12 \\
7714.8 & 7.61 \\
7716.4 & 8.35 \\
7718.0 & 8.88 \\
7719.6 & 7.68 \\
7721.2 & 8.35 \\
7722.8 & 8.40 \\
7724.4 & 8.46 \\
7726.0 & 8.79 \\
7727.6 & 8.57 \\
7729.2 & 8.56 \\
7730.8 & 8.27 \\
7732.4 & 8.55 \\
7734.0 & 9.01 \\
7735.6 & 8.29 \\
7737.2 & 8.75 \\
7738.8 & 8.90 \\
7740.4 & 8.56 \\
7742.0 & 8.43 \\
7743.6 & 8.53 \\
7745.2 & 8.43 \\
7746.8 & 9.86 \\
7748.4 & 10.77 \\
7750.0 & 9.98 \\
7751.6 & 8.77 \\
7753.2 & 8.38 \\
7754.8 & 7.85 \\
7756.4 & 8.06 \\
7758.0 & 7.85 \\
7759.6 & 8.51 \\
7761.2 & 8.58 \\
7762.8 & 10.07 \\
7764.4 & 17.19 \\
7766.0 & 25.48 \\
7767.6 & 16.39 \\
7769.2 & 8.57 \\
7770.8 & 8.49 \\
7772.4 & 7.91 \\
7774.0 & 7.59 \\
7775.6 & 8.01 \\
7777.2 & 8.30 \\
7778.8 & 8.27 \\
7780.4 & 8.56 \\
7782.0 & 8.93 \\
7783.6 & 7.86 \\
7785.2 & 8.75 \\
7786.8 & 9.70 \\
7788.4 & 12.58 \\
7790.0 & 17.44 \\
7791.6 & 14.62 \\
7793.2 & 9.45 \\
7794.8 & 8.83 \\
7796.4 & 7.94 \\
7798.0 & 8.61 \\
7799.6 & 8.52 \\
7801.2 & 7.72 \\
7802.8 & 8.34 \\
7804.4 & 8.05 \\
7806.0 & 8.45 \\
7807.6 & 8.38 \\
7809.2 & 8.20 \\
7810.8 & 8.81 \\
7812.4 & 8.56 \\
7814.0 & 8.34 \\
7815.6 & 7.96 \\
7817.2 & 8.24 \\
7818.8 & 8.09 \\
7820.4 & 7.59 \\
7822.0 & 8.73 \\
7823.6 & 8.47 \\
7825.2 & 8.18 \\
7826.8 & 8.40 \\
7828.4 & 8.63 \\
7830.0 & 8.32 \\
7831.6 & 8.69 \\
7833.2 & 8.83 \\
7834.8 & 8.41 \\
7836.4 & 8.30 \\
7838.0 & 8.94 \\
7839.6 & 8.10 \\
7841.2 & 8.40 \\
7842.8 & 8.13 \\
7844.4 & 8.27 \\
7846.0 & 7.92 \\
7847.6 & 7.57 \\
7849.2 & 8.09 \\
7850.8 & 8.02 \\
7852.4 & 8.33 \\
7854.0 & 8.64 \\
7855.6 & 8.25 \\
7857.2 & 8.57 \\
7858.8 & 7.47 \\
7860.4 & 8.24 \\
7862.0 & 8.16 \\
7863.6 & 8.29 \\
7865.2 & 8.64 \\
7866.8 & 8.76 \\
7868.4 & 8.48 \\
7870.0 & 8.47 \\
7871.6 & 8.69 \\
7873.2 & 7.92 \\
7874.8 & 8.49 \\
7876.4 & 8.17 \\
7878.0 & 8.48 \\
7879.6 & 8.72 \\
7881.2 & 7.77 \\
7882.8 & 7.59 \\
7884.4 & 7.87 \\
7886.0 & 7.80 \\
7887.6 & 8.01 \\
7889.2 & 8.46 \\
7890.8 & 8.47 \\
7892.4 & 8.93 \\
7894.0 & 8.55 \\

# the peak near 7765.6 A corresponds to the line H-alpha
